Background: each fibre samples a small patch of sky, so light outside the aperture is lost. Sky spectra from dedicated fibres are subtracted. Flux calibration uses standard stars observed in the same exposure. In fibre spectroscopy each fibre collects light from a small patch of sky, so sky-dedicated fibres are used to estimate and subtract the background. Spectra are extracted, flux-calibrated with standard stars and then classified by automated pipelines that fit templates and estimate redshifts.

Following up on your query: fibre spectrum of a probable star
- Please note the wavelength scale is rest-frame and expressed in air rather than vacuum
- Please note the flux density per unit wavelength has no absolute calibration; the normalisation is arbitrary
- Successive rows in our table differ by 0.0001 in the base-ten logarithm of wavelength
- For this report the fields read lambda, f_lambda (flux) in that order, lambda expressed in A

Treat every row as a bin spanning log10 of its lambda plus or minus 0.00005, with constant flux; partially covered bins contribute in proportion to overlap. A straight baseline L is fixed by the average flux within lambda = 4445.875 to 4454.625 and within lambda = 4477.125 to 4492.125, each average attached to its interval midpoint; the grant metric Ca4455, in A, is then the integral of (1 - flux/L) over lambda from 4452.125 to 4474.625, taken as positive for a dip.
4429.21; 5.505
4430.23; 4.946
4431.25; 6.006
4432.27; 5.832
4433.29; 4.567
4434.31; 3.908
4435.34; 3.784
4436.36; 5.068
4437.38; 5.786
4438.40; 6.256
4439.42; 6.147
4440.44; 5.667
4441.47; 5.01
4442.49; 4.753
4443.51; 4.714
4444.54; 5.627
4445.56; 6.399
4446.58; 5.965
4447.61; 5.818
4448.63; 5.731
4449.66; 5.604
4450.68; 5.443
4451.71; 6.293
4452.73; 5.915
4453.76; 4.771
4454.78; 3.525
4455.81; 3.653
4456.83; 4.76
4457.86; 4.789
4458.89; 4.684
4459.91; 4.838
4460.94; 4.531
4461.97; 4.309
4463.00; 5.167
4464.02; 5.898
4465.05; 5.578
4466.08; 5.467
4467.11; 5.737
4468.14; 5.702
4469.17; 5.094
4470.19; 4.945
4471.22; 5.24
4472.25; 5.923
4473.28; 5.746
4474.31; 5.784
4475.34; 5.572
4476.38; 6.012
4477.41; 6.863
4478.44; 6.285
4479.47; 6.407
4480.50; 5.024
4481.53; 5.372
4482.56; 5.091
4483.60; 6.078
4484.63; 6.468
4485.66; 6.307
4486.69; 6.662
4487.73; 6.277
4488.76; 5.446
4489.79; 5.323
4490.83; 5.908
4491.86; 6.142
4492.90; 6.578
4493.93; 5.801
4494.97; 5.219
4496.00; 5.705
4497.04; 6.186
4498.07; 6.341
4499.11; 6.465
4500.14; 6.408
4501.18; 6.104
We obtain 2.6 A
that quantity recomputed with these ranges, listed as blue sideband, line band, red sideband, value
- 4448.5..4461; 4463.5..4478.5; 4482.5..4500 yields -0.7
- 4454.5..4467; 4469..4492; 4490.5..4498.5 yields -1.4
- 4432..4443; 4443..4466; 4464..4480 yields 1.1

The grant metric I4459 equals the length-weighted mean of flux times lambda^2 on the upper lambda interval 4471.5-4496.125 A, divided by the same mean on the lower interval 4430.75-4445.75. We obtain 1.14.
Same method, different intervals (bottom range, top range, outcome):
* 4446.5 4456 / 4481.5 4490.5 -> 1.14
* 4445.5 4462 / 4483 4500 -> 1.21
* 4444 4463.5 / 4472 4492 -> 1.17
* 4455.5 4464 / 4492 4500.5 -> 1.32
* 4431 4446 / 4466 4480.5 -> 1.11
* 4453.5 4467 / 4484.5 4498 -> 1.27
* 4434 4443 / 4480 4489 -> 1.16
